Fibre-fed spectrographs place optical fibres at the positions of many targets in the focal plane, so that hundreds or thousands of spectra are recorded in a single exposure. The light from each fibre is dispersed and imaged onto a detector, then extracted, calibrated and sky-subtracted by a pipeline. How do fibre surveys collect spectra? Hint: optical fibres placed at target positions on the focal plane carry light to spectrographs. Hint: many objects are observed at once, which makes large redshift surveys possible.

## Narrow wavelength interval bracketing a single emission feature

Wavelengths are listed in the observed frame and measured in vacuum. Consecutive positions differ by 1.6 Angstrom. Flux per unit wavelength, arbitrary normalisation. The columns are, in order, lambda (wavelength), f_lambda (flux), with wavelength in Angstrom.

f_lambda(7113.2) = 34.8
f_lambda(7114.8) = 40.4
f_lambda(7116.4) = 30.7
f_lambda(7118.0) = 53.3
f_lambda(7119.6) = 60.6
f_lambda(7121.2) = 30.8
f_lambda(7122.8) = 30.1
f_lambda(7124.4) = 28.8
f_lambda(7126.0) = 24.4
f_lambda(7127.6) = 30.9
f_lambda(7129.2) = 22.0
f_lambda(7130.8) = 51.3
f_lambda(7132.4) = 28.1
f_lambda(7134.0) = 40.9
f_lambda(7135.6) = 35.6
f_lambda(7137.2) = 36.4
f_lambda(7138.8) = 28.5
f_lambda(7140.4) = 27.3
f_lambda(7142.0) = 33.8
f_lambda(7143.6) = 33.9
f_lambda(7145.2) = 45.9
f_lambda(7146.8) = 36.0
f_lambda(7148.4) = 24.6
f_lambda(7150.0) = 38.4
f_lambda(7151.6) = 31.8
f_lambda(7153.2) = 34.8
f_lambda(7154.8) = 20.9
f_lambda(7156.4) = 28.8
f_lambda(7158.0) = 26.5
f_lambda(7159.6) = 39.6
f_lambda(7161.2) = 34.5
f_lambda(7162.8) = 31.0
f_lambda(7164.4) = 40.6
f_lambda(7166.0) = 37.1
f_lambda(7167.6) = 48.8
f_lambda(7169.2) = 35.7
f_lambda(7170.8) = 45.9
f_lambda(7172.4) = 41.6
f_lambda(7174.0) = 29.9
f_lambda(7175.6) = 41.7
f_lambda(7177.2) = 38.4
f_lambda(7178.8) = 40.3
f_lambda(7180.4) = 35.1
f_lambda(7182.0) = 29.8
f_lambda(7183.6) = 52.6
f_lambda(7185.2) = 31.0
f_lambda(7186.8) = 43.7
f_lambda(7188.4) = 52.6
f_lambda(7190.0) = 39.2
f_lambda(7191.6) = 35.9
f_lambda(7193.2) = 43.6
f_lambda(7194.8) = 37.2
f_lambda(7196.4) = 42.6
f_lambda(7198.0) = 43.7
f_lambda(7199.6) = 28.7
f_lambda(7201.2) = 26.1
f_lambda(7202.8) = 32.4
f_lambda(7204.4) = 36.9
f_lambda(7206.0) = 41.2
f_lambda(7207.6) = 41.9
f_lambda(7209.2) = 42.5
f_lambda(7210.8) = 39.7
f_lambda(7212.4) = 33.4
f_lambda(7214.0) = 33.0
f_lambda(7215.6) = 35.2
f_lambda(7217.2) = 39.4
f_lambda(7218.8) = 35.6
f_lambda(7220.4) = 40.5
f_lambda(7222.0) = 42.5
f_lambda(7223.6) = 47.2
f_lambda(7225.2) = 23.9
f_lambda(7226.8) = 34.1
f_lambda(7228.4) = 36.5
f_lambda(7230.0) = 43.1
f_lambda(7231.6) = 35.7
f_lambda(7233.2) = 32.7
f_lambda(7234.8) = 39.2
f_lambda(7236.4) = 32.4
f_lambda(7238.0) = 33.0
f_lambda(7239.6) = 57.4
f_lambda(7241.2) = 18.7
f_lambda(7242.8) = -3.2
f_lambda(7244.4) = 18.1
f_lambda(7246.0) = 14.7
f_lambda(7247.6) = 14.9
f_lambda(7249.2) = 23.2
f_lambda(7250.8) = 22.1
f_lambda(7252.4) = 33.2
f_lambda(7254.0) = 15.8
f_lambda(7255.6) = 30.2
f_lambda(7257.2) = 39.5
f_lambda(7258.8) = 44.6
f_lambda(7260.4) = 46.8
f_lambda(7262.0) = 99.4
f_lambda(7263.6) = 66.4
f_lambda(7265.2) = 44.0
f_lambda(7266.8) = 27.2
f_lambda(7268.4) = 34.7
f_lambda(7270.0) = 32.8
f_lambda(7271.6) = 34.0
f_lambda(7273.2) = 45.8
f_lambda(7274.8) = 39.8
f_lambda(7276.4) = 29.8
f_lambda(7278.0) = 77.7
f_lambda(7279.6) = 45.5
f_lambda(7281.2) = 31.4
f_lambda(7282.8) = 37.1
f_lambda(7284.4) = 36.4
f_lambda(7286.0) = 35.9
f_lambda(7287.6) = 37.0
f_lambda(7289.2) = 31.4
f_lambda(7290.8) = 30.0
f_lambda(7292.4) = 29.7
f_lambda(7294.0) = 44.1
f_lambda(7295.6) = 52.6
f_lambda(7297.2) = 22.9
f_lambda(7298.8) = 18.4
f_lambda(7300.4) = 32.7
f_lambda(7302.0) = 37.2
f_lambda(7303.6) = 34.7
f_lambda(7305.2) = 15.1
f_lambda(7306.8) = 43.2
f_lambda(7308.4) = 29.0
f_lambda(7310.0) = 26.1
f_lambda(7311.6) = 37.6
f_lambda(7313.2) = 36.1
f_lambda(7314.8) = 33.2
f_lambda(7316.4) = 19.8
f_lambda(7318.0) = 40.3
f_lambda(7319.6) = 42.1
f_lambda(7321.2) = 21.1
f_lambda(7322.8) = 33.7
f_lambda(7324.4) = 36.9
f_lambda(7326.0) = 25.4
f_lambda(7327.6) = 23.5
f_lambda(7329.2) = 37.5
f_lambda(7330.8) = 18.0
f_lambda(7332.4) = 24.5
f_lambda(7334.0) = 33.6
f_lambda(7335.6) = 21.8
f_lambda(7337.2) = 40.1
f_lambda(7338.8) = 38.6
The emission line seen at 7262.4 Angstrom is [S II] 6716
